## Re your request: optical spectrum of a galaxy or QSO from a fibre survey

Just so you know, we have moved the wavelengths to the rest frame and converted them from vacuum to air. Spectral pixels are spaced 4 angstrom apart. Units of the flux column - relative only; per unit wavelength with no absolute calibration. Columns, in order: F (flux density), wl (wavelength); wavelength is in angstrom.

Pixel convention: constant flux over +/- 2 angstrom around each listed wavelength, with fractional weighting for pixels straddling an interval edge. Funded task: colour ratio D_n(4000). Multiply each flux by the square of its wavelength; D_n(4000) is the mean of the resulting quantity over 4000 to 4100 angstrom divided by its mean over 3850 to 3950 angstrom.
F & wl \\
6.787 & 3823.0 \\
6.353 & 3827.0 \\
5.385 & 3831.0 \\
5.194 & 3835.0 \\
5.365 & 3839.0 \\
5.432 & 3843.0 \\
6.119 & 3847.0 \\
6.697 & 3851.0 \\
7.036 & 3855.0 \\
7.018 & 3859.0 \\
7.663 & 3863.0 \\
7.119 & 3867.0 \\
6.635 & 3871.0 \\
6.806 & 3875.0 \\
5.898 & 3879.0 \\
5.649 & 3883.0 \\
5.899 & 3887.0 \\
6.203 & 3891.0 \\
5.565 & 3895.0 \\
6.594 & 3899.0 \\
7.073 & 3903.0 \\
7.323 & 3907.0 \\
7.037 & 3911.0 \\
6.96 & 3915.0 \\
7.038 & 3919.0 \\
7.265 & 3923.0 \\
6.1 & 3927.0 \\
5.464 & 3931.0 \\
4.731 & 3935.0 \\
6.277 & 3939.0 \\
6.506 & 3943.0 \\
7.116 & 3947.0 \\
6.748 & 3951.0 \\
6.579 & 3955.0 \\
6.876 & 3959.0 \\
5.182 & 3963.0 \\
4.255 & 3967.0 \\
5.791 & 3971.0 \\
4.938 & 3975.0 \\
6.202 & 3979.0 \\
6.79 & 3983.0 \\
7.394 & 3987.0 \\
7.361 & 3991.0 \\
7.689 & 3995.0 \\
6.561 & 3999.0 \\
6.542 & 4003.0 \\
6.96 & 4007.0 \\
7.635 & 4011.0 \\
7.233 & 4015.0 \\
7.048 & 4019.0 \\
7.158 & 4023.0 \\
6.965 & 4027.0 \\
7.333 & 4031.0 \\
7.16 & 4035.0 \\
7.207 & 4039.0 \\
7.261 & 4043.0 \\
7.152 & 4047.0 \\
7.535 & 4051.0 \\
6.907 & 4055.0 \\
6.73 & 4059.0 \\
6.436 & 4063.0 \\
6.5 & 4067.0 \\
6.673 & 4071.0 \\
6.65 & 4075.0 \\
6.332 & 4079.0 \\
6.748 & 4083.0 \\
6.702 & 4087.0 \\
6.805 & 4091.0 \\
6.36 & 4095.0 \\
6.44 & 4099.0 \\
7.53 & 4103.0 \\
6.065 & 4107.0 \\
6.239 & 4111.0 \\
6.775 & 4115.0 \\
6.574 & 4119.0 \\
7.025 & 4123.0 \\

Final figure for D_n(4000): 1.14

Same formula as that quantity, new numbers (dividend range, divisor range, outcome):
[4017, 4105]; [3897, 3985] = 1.16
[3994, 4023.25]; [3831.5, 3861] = 1.26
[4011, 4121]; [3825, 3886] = 1.21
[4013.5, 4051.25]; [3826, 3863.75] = 1.28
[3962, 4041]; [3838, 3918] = 1.09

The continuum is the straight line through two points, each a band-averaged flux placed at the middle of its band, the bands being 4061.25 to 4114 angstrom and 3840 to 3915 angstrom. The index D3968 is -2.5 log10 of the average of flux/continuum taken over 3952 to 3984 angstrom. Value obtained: 0.13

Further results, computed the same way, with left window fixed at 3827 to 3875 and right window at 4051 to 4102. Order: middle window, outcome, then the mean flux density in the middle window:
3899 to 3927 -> -0.092 mag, 7.01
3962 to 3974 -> 0.275 mag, 5.06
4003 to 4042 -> -0.090 mag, 7.16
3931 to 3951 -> 0.057 mag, 6.15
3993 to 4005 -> -0.060 mag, 6.93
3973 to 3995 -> -0.017 mag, 6.64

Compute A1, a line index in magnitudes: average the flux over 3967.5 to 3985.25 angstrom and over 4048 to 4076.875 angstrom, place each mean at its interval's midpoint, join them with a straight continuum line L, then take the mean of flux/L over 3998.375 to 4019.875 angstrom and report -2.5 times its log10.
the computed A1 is -0.14 mag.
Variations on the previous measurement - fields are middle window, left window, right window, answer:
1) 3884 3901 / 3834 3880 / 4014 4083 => 0.09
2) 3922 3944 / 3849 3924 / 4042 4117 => 0.12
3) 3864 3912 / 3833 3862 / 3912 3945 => -0.04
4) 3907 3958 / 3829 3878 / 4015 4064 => 0.02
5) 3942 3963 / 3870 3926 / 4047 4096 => 0.00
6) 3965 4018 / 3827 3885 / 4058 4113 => -0.02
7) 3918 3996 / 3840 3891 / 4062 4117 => 0.04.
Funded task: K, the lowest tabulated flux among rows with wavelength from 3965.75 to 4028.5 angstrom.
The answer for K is 4.255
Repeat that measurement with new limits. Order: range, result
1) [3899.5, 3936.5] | 4.731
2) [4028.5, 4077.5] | 6.436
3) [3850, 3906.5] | 5.565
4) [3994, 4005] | 6.542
